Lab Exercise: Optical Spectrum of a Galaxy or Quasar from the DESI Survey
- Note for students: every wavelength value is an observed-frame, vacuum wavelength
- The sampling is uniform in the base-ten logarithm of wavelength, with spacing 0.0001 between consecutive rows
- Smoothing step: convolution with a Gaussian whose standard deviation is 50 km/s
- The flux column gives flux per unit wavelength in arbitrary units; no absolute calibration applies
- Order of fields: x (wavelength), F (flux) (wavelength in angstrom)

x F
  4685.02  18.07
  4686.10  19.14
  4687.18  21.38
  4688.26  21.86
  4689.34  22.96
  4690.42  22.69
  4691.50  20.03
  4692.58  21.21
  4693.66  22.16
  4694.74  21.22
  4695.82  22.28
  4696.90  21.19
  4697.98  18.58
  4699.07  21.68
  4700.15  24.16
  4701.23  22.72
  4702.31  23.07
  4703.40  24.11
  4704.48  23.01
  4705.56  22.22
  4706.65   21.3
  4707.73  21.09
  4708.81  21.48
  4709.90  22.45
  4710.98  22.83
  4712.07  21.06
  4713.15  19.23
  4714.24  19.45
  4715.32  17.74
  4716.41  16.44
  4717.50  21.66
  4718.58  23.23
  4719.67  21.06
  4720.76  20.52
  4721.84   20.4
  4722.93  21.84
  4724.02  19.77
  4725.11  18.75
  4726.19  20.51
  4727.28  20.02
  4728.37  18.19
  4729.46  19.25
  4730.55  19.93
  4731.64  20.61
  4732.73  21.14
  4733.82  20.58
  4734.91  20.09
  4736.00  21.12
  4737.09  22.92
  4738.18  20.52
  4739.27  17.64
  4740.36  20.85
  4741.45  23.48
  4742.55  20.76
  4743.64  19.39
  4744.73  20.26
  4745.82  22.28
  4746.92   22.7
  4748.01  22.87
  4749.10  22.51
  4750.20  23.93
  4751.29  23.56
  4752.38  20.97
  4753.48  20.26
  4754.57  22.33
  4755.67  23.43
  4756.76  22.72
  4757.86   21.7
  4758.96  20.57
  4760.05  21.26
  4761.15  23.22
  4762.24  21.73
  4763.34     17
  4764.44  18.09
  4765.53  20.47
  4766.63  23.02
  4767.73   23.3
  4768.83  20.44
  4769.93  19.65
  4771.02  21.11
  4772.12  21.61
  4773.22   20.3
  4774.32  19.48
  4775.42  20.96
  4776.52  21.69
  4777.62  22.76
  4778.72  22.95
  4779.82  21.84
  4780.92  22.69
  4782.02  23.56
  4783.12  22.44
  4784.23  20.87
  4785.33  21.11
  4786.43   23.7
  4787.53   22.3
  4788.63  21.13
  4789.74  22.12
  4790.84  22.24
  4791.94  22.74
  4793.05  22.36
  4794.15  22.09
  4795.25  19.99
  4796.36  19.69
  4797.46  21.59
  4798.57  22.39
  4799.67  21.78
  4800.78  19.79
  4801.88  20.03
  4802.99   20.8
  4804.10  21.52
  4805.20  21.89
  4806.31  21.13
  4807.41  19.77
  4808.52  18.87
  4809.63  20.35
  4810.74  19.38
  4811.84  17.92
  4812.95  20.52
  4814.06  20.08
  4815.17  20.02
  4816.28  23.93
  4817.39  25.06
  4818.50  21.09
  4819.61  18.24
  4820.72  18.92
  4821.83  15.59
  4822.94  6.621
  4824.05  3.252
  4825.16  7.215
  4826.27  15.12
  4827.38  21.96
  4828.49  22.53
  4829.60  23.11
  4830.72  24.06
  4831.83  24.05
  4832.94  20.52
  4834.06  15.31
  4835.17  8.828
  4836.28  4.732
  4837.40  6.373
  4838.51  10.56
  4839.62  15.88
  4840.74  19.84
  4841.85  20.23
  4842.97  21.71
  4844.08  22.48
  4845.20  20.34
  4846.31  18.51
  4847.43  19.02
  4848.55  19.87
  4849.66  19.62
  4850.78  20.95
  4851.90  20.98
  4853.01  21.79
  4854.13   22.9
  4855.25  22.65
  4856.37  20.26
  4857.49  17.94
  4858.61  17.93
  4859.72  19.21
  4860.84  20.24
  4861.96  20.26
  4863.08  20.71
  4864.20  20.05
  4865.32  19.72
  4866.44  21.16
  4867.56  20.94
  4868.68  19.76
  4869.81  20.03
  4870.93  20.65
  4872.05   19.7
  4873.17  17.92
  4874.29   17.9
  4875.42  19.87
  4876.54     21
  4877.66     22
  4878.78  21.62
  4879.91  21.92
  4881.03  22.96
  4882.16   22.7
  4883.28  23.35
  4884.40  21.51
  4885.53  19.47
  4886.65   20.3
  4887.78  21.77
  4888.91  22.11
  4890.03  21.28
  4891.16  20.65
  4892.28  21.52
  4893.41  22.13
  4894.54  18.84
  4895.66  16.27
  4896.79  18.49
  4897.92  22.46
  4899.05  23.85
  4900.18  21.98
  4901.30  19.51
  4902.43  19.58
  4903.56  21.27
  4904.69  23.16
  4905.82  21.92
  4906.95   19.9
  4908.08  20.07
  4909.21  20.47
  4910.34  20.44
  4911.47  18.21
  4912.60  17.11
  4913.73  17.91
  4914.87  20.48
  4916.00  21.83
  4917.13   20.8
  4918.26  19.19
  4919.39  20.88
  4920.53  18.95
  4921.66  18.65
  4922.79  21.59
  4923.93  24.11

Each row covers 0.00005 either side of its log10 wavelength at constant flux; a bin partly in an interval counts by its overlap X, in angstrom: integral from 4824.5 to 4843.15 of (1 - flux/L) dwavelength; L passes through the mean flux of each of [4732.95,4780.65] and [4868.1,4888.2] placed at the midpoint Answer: 4.08 angstrom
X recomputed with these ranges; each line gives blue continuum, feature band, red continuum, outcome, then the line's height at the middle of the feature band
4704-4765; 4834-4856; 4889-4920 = 3.1 angstrom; 20.6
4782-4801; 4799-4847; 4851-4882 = 7.0 angstrom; 21.2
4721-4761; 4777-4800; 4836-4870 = -2.0 angstrom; 20.2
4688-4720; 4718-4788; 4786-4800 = 1.4 angstrom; 21.7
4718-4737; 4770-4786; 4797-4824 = -1.4 angstrom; 19.9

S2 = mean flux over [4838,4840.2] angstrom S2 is 13.3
